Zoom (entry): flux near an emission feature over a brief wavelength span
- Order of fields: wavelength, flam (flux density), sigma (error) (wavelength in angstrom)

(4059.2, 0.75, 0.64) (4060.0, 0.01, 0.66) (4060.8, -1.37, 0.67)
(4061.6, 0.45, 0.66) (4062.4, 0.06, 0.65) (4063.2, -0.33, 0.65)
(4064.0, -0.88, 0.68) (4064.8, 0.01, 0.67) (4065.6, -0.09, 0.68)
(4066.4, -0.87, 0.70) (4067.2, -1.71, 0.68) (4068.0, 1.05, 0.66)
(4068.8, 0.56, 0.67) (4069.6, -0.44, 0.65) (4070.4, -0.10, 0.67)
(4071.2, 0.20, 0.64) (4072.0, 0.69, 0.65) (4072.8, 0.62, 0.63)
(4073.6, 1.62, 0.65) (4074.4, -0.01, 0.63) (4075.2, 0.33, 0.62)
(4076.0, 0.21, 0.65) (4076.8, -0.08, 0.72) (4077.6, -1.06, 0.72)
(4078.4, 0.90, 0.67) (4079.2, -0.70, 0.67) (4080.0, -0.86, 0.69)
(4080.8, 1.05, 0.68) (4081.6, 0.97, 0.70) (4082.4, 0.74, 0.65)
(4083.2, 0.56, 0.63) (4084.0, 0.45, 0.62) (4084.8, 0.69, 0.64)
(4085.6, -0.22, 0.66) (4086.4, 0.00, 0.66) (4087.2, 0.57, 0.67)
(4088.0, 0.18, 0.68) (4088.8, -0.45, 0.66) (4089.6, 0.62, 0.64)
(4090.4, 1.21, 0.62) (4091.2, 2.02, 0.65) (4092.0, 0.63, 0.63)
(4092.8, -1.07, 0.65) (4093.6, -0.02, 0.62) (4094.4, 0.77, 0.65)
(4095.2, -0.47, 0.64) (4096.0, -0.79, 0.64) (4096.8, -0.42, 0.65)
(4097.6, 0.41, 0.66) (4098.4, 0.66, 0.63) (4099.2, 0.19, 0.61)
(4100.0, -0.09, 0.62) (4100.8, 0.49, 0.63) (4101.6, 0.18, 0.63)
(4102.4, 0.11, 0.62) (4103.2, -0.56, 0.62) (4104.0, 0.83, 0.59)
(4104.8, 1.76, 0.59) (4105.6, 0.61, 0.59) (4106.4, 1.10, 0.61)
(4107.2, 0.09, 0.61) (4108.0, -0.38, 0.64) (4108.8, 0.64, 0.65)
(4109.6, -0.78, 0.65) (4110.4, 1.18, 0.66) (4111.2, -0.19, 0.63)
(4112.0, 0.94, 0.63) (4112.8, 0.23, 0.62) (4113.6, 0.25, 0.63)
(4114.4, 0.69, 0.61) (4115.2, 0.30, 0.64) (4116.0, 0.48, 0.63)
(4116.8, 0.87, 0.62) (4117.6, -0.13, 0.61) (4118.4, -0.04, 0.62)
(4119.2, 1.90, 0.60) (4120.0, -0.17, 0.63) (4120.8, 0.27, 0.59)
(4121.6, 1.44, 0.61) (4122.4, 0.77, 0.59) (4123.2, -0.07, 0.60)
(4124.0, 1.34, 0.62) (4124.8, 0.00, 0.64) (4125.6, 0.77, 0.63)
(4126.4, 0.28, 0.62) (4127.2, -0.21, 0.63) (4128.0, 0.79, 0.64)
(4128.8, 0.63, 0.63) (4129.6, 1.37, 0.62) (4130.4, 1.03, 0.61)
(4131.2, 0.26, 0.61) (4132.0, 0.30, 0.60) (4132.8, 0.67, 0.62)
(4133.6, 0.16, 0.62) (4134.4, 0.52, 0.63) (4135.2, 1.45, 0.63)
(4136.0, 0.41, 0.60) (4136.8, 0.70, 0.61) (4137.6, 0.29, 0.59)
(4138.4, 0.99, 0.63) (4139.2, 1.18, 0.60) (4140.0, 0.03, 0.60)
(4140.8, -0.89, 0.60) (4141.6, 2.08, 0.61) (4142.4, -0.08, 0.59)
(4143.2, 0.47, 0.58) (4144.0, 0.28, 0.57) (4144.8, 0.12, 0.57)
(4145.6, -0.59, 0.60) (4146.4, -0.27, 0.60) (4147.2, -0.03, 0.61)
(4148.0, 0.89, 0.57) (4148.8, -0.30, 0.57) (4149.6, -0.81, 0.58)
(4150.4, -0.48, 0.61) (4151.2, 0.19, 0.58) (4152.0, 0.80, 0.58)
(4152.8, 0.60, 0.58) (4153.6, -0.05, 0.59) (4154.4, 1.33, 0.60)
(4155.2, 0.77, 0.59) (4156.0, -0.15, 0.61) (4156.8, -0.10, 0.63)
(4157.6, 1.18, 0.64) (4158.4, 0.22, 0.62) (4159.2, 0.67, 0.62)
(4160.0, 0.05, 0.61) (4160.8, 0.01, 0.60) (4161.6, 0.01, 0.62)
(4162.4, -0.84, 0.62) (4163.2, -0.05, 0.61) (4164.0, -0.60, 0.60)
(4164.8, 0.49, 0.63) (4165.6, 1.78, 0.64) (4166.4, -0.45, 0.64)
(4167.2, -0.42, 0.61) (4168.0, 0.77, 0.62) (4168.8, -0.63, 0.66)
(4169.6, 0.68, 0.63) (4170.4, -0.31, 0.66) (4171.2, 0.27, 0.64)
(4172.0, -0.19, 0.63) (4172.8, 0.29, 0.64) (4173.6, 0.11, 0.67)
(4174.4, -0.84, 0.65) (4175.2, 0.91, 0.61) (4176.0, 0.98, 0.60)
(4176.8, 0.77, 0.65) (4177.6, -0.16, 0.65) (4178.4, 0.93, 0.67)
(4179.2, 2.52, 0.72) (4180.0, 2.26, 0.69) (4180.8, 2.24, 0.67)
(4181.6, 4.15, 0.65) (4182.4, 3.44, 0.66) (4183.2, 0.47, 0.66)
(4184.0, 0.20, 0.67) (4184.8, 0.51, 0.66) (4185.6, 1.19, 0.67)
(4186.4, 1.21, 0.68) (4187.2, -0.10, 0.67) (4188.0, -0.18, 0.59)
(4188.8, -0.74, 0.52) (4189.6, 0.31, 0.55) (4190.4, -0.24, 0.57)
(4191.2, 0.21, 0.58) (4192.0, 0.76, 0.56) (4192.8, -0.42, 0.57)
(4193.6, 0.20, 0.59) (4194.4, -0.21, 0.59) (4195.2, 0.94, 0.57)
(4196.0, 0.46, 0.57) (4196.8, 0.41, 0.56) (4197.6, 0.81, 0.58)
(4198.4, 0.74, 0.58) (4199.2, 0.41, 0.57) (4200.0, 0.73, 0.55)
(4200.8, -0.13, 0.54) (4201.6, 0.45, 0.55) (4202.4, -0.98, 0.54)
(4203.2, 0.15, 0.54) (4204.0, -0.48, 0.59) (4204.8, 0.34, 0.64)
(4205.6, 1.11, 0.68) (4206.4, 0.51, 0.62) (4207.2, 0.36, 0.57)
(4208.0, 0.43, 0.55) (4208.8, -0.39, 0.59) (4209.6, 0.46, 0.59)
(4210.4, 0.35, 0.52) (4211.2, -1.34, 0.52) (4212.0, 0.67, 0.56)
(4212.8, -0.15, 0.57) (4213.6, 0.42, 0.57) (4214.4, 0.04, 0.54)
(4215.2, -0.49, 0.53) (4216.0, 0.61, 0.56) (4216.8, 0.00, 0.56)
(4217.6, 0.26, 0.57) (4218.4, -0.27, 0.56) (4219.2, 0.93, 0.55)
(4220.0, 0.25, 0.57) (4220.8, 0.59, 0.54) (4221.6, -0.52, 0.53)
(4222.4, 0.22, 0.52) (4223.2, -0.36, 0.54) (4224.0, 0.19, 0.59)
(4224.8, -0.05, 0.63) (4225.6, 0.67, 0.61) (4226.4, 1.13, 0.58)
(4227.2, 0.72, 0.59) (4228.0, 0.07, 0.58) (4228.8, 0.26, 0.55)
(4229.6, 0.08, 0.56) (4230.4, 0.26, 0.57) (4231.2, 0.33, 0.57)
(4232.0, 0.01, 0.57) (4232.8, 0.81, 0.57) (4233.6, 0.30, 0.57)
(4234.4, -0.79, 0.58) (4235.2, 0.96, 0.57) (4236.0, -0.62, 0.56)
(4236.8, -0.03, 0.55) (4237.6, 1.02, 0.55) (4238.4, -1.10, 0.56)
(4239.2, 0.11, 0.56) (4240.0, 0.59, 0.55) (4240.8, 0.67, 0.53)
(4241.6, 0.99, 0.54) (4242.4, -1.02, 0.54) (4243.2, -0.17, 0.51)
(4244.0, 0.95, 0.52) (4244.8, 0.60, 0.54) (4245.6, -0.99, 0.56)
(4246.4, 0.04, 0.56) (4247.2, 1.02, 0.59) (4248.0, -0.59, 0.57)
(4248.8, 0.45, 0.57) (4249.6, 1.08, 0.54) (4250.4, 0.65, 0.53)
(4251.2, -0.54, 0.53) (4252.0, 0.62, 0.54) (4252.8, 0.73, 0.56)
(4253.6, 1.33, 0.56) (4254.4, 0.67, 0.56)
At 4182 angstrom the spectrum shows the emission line [O II]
